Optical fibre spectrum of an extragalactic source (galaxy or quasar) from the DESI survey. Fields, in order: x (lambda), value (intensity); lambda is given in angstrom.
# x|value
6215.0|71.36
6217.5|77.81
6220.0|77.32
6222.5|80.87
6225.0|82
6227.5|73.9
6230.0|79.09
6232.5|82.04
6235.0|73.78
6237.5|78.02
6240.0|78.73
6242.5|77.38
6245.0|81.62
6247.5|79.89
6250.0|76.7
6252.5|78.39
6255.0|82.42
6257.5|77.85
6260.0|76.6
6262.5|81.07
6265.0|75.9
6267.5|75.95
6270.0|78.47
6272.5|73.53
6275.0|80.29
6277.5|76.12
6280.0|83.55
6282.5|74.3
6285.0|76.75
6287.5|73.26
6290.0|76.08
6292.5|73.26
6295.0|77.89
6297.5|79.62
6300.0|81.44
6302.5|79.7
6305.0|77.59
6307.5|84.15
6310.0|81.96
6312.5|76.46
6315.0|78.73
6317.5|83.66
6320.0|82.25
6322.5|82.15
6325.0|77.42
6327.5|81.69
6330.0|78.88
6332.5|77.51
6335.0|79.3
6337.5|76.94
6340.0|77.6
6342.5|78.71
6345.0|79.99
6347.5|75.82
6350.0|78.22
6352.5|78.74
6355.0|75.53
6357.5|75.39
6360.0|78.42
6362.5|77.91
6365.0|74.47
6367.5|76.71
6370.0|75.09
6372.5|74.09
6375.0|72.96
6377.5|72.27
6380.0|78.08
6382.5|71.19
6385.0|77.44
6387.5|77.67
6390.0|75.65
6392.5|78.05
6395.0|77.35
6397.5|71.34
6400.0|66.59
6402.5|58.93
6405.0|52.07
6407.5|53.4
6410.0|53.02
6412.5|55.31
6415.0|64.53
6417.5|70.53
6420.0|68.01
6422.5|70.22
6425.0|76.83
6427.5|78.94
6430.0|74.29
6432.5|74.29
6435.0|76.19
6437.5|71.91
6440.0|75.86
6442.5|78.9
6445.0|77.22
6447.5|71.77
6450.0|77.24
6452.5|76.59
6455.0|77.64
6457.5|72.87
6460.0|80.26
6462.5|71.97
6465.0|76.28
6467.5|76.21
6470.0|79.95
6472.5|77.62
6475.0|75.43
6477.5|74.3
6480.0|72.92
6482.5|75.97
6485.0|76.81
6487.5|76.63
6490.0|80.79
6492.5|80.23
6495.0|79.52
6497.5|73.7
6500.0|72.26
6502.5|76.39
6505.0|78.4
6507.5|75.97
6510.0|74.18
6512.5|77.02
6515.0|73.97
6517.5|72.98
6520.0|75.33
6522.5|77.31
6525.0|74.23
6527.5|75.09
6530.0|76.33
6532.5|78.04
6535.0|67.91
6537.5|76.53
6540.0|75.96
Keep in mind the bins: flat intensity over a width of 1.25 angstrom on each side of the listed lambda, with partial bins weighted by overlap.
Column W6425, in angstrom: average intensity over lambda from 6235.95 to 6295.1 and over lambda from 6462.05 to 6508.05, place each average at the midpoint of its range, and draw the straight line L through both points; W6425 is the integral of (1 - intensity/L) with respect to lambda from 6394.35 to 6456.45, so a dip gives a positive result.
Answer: 5.6 angstrom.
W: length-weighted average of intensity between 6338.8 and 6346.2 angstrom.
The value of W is 78.8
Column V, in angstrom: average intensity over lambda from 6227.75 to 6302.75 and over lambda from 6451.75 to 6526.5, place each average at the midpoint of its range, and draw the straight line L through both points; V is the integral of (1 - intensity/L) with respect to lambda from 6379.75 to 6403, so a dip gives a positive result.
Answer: 1.0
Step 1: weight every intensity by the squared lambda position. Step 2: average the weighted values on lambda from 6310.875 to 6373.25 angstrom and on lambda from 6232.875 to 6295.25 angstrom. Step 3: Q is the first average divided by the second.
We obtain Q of 1.0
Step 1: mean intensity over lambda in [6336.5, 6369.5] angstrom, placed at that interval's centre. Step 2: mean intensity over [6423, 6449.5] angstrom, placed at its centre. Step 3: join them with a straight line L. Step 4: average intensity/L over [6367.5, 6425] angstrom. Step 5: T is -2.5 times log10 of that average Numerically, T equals 0.108 mag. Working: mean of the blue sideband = 77.2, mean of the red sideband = 75.5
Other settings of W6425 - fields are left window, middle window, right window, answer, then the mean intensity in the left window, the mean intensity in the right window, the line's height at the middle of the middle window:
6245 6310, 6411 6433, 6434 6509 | 1.9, 78.2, 76.3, 76.7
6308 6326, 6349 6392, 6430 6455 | 1.4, 80.6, 75.6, 78.5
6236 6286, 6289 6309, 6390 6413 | -1.2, 78.2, 63.8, 74.3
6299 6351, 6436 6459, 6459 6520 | 0.4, 79.5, 76.2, 77.1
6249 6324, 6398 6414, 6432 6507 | 4.1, 78.5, 76.2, 77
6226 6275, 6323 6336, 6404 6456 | -0.8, 78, 70.3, 74.6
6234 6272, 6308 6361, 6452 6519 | -1.0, 78.1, 76.2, 77.4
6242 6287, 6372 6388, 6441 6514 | 0.5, 78.1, 76.4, 77.2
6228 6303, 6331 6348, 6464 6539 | -0.2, 77.9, 75.9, 77.3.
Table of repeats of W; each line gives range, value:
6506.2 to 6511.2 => 75.1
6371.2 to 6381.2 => 74.3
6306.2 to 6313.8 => 80.8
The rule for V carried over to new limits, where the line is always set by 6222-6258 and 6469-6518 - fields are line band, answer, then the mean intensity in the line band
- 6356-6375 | 0.4 angstrom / 75.8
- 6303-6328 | -0.8 angstrom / 80.5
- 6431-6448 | 0.3 angstrom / 75.3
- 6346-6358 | 0.1 angstrom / 76.9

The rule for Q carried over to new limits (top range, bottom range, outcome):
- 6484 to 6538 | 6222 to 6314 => 1.05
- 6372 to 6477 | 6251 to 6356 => 0.96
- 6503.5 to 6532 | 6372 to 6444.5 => 1.11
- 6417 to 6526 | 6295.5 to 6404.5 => 1.02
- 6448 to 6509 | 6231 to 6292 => 1.05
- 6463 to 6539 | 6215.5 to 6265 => 1.05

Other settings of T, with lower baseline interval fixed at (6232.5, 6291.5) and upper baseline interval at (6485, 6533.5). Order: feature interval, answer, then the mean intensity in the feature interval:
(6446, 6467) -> 0.013 mag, 75.6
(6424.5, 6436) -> 0.009 mag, 76.1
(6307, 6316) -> -0.036 mag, 80.1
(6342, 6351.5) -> -0.013 mag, 78.2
